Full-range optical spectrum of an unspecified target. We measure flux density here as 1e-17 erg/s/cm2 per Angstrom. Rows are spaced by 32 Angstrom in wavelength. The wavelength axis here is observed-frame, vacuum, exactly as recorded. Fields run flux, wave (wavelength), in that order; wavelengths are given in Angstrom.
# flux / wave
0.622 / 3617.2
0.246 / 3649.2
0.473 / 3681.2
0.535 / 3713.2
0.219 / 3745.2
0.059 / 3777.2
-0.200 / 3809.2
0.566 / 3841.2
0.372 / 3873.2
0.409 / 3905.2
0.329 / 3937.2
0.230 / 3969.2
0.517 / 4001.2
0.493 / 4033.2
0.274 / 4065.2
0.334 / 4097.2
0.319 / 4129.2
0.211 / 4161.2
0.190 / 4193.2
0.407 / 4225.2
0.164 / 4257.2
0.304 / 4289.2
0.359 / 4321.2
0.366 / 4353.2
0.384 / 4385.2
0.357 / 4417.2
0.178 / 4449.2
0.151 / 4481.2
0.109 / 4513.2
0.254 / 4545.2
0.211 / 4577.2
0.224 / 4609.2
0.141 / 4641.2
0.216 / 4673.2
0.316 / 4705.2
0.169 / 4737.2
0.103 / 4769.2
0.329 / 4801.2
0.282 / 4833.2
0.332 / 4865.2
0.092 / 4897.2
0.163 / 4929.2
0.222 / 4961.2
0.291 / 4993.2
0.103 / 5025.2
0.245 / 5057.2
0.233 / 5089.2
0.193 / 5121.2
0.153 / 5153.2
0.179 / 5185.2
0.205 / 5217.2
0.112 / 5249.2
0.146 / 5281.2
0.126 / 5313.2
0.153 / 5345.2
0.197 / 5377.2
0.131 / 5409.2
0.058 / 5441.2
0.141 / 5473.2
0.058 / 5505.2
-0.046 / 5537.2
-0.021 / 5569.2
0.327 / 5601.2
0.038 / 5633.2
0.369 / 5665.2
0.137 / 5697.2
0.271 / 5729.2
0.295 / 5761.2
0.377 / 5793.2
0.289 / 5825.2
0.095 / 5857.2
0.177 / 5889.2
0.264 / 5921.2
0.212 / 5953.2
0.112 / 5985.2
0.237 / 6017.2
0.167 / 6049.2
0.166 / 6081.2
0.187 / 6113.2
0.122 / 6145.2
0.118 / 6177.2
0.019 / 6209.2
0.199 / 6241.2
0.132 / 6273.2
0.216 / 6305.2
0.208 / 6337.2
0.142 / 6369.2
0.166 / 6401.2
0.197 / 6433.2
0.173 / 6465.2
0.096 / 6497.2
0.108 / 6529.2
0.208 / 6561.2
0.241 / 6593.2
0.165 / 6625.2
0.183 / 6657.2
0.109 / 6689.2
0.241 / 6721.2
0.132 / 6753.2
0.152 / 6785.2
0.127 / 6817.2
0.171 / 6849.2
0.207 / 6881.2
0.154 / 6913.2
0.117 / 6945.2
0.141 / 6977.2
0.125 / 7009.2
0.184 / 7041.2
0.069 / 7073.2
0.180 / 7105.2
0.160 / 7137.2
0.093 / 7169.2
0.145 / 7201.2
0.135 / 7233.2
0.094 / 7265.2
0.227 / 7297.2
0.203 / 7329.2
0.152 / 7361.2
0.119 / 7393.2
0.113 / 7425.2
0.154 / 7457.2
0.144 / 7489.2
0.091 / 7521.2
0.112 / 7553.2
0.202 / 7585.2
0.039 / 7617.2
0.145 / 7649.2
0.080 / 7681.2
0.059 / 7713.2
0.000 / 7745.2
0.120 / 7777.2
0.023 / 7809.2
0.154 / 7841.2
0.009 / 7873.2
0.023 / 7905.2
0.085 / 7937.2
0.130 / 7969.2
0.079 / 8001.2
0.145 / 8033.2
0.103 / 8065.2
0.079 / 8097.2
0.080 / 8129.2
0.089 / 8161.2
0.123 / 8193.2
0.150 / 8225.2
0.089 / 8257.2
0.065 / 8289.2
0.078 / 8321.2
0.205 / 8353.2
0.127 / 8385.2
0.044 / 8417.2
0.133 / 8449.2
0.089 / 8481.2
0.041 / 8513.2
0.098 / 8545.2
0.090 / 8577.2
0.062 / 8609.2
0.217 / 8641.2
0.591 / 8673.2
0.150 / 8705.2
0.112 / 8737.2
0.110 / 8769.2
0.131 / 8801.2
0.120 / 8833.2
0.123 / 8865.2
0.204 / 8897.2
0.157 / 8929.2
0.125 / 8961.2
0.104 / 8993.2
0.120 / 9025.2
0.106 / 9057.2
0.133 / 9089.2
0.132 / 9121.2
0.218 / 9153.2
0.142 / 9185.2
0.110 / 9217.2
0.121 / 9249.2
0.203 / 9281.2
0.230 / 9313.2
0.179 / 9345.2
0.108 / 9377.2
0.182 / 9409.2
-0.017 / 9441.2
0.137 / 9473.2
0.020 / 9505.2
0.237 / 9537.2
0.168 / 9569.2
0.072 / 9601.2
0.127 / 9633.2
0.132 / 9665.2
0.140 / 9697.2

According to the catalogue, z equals 1.33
